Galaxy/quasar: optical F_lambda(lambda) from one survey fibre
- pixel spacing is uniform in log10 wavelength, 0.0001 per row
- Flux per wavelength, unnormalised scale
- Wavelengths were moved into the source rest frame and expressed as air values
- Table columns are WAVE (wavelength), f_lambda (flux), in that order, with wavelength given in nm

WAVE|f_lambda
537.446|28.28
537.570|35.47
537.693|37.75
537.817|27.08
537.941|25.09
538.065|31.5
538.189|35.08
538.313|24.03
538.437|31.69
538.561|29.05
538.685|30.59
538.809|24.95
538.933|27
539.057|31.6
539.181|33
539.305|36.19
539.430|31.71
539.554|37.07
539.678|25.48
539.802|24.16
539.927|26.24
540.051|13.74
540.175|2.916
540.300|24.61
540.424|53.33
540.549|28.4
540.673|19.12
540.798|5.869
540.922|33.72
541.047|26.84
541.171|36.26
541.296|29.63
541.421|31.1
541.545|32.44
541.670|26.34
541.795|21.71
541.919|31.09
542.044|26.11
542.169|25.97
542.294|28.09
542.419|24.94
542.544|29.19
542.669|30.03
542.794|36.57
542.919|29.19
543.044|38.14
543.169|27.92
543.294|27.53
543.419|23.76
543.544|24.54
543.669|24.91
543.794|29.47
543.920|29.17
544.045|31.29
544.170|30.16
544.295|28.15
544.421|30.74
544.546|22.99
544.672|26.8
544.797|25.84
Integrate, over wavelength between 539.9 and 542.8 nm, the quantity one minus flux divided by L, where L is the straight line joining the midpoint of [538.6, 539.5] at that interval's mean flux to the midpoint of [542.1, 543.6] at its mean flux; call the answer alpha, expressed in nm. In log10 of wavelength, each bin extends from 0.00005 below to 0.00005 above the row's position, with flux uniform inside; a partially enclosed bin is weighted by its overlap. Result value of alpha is 0.282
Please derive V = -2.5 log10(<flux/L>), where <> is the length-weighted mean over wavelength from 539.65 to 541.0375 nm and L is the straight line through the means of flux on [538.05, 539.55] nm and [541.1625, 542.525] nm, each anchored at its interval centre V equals 0.25 mag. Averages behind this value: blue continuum 30.8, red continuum 28.2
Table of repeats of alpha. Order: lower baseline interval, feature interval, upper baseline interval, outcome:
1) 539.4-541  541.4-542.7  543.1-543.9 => -0.094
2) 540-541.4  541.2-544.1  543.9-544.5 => -0.107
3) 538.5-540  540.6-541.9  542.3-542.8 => 0.128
